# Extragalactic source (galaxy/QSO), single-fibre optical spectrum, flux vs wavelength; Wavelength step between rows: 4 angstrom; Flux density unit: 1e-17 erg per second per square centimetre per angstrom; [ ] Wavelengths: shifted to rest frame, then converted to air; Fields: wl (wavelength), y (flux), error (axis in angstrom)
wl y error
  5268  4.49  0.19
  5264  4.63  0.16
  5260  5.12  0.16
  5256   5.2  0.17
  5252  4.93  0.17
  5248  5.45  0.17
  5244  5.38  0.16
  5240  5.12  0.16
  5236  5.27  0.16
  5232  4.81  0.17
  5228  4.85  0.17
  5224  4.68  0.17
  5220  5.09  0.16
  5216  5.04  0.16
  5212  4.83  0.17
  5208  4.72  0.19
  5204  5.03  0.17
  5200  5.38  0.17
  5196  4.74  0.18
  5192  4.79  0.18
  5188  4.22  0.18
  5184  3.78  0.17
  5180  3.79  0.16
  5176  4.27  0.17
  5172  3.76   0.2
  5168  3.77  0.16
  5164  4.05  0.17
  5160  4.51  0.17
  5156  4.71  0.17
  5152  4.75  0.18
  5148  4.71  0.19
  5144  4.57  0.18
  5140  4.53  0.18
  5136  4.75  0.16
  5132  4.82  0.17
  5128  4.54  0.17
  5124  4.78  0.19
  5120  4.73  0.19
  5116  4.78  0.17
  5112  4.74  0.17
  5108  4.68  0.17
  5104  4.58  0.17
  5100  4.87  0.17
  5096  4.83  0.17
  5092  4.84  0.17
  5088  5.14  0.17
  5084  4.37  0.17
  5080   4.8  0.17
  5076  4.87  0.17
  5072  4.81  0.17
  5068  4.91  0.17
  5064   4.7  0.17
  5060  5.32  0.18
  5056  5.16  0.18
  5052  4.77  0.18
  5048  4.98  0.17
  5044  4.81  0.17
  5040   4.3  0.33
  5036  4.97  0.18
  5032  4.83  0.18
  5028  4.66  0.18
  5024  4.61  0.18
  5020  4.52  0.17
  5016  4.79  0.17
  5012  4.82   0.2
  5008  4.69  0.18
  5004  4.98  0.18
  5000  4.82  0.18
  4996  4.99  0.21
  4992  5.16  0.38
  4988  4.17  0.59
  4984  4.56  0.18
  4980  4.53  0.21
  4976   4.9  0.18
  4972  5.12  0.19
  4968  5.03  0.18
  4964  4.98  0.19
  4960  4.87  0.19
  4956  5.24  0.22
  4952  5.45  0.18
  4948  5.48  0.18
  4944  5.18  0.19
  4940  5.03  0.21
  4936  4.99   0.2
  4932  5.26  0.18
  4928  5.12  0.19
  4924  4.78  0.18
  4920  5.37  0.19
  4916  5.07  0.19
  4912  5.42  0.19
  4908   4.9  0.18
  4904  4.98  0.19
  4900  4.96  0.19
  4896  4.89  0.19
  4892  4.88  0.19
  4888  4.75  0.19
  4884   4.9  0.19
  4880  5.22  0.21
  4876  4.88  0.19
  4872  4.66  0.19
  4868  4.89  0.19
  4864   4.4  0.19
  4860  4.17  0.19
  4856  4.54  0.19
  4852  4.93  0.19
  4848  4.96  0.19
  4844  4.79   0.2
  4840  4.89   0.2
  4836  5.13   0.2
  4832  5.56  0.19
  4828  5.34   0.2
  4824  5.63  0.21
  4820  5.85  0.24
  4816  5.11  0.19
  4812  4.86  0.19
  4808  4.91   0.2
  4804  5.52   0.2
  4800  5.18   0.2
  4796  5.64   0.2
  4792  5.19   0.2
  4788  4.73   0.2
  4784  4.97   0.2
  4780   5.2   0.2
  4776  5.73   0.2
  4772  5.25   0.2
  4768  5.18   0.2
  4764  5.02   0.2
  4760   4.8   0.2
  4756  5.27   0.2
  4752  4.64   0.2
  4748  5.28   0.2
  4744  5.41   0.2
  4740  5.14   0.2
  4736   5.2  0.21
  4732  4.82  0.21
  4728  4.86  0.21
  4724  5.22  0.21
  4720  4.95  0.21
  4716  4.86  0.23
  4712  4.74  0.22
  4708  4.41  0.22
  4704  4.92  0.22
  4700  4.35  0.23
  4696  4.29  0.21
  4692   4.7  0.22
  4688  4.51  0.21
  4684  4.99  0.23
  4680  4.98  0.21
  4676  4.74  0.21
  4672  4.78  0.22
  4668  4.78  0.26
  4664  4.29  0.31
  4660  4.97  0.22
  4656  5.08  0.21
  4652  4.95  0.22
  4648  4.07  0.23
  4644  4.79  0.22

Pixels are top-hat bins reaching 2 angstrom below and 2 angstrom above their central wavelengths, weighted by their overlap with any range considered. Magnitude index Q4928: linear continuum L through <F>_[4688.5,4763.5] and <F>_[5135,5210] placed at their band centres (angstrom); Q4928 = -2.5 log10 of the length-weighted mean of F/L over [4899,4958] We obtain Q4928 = -0.103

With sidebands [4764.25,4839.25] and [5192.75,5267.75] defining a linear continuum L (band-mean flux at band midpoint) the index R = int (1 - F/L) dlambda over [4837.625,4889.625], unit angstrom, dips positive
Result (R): 4.5 angstrom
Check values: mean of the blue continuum 5.26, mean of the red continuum 5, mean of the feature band 4.77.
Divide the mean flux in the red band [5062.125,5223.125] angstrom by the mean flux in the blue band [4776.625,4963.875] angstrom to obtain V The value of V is 0.9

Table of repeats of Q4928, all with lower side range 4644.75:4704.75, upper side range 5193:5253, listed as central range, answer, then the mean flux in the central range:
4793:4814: -0.10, 5.22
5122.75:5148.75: 0.07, 4.67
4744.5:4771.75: -0.07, 5.07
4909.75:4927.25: -0.07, 5.15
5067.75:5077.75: 0.02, 4.85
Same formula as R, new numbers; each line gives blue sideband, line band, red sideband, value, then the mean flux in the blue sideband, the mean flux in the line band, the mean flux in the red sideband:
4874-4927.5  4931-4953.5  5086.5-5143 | -1.23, 5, 5.23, 4.75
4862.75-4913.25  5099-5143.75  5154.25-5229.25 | -0.87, 4.9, 4.7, 4.52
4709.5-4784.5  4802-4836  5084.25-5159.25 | -2.19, 5.08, 5.33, 4.73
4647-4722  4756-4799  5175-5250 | -4.06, 4.71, 5.18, 4.81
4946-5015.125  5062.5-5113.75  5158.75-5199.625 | -2.74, 4.93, 4.78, 4.21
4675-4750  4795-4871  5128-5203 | -4.82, 4.86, 5.06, 4.45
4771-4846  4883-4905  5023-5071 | 0.88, 5.24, 4.89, 4.84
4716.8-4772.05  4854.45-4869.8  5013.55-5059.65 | 1.42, 5.06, 4.49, 4.78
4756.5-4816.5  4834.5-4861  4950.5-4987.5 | 1.52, 5.16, 4.79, 4.93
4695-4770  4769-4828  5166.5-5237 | -4.77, 4.92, 5.27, 4.6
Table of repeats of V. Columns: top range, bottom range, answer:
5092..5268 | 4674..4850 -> 0.93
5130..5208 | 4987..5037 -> 0.94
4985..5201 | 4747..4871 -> 0.92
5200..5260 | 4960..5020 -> 1.05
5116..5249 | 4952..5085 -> 0.97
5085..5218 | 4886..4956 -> 0.90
